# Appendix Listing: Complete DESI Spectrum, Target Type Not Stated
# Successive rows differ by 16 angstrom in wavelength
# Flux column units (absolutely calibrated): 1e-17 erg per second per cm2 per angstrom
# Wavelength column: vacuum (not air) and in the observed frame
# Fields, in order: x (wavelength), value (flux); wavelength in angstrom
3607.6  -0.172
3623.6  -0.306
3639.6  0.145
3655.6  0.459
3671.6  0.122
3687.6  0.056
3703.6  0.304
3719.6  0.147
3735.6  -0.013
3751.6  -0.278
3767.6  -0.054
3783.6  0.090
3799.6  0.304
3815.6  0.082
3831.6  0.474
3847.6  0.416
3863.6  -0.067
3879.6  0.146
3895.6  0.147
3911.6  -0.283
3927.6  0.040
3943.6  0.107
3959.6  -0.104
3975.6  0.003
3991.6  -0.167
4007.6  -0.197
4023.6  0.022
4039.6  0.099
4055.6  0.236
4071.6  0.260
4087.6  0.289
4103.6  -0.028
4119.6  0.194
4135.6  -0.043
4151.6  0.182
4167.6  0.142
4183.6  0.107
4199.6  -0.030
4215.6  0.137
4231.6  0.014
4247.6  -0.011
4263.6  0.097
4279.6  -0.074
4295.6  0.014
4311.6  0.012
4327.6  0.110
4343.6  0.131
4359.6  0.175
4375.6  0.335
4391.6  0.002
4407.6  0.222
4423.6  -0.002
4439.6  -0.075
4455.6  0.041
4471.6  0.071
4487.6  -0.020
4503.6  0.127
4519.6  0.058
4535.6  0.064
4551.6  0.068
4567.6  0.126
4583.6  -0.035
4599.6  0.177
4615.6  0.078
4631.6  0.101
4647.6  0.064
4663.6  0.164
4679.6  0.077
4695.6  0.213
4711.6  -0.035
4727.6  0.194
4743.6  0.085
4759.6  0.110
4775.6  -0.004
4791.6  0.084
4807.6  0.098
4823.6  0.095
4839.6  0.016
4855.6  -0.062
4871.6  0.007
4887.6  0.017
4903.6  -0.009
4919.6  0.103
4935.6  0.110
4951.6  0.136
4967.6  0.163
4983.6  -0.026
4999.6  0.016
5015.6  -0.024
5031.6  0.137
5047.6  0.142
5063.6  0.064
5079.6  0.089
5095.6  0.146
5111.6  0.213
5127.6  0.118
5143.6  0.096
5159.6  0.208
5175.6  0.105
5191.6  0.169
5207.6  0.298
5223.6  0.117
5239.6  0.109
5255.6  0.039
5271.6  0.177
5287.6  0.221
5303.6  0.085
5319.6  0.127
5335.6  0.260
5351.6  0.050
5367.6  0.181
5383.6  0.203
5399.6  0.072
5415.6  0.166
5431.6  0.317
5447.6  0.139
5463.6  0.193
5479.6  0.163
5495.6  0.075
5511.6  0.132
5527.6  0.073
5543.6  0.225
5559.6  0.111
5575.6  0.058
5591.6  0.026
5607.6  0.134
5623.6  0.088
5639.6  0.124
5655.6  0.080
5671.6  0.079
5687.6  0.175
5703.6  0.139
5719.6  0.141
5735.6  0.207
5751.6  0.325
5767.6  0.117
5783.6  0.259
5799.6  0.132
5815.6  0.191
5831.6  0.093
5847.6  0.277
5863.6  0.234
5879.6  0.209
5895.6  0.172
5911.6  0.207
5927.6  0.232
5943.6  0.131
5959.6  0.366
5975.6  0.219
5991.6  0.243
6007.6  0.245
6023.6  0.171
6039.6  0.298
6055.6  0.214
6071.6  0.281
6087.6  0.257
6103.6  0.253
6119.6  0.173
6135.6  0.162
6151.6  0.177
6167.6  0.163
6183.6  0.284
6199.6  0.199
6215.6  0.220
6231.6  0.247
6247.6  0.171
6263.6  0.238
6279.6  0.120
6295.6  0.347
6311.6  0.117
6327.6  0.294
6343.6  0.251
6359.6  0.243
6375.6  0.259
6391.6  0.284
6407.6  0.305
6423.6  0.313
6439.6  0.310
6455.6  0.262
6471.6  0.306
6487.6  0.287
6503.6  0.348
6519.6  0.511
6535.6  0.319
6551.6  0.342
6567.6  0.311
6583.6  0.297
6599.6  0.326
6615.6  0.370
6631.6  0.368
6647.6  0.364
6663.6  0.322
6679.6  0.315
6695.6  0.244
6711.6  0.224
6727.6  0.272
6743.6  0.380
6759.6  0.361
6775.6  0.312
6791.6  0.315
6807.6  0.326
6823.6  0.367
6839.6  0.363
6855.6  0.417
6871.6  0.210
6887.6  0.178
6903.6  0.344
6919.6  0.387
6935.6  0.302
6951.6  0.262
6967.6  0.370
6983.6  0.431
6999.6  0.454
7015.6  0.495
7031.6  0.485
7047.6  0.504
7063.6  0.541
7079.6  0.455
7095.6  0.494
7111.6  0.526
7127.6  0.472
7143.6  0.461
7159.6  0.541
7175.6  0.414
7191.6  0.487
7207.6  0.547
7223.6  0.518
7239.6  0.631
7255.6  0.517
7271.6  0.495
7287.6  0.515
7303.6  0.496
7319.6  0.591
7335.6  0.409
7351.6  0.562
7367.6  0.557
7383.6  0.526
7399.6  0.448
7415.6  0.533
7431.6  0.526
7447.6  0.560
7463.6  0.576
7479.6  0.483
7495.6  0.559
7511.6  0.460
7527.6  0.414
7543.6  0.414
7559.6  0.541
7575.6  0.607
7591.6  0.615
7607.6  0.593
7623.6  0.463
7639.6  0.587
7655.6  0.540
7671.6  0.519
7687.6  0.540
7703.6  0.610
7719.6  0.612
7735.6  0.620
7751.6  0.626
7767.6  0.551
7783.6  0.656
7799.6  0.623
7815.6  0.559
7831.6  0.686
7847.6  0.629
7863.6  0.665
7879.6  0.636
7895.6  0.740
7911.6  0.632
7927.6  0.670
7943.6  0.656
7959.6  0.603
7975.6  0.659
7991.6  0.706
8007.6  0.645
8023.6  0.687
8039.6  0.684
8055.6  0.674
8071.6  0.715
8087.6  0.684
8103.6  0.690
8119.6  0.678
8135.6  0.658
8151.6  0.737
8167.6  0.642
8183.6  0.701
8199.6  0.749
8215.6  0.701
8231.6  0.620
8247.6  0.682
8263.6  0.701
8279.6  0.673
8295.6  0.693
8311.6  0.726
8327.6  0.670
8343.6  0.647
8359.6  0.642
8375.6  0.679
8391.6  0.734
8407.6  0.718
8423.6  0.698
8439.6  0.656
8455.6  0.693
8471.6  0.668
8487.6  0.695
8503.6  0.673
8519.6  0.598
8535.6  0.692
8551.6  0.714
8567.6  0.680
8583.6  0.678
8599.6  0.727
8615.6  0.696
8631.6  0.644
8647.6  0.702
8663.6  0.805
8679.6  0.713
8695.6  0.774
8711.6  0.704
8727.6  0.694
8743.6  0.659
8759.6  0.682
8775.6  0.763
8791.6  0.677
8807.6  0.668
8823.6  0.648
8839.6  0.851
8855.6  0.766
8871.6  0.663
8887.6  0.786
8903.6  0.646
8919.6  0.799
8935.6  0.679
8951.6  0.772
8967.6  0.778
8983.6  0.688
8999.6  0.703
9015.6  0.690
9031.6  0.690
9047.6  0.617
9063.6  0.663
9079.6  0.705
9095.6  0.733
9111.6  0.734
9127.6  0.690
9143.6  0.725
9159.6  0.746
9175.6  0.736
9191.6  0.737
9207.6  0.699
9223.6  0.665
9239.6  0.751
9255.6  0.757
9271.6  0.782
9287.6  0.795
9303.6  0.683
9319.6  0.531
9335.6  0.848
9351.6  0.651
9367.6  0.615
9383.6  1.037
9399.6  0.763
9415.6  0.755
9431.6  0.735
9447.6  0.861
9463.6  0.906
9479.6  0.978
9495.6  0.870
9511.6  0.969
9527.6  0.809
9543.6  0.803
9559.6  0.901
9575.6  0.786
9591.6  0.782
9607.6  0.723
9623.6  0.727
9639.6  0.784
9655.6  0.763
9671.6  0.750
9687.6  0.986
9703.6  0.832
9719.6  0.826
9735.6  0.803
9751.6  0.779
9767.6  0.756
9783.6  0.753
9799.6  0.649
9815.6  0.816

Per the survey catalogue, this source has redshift 0.75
